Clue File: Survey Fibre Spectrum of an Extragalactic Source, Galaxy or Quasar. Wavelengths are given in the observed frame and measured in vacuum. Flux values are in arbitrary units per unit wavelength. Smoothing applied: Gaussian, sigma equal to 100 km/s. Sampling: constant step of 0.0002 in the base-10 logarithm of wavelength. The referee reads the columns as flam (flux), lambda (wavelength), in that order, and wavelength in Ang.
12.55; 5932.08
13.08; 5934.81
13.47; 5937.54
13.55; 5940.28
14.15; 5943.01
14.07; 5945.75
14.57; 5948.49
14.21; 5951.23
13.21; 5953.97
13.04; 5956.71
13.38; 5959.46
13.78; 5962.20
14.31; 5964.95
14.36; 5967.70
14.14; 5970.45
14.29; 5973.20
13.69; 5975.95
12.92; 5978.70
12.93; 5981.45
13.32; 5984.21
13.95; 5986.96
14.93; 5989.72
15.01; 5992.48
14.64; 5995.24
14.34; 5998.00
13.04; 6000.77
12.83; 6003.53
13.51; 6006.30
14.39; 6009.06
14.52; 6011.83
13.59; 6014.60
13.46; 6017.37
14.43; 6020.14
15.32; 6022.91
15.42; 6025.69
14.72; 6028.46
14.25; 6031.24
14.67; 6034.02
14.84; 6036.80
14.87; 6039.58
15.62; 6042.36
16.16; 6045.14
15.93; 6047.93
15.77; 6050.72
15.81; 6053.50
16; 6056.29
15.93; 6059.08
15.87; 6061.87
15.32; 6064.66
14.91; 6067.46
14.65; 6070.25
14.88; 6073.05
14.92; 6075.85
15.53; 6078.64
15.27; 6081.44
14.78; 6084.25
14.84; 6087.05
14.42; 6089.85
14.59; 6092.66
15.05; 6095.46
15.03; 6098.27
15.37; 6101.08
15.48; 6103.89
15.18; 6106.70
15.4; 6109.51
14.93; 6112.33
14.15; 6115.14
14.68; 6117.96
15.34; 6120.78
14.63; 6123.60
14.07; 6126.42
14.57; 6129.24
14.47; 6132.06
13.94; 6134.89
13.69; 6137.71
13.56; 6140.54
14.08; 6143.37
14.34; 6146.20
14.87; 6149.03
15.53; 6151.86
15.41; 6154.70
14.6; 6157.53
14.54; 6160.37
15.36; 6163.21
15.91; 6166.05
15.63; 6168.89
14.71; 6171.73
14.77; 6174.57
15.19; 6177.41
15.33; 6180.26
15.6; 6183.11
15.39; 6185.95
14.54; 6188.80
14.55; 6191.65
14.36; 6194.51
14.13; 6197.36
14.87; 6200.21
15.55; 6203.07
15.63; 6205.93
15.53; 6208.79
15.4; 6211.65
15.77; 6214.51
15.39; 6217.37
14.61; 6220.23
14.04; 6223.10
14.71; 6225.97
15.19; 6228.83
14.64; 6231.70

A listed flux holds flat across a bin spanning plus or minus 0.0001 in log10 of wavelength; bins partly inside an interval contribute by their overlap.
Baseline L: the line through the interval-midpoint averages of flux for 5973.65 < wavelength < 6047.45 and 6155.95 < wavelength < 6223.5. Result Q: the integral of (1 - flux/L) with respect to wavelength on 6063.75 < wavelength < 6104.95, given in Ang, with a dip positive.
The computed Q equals -1.0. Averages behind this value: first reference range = 14.3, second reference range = 15.1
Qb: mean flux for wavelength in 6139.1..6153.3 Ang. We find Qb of 14.5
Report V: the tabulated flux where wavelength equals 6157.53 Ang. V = 14.6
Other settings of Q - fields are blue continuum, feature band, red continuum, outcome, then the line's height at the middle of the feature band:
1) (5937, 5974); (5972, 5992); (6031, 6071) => 0.8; 14.3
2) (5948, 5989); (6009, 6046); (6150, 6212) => -1.6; 14.1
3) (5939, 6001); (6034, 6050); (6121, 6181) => -1.3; 14.2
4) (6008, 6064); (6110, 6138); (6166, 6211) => 1.1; 15.1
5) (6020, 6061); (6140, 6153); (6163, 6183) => 0.7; 15.3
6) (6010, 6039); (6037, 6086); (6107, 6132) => -2.7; 14.6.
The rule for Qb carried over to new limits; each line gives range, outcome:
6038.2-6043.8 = 15.3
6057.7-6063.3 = 15.9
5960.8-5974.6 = 14.2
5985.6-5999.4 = 14.6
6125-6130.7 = 14.3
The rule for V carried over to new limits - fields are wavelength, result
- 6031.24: 14.25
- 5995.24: 14.64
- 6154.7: 15.41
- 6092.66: 14.59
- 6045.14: 16.16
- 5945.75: 14.07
